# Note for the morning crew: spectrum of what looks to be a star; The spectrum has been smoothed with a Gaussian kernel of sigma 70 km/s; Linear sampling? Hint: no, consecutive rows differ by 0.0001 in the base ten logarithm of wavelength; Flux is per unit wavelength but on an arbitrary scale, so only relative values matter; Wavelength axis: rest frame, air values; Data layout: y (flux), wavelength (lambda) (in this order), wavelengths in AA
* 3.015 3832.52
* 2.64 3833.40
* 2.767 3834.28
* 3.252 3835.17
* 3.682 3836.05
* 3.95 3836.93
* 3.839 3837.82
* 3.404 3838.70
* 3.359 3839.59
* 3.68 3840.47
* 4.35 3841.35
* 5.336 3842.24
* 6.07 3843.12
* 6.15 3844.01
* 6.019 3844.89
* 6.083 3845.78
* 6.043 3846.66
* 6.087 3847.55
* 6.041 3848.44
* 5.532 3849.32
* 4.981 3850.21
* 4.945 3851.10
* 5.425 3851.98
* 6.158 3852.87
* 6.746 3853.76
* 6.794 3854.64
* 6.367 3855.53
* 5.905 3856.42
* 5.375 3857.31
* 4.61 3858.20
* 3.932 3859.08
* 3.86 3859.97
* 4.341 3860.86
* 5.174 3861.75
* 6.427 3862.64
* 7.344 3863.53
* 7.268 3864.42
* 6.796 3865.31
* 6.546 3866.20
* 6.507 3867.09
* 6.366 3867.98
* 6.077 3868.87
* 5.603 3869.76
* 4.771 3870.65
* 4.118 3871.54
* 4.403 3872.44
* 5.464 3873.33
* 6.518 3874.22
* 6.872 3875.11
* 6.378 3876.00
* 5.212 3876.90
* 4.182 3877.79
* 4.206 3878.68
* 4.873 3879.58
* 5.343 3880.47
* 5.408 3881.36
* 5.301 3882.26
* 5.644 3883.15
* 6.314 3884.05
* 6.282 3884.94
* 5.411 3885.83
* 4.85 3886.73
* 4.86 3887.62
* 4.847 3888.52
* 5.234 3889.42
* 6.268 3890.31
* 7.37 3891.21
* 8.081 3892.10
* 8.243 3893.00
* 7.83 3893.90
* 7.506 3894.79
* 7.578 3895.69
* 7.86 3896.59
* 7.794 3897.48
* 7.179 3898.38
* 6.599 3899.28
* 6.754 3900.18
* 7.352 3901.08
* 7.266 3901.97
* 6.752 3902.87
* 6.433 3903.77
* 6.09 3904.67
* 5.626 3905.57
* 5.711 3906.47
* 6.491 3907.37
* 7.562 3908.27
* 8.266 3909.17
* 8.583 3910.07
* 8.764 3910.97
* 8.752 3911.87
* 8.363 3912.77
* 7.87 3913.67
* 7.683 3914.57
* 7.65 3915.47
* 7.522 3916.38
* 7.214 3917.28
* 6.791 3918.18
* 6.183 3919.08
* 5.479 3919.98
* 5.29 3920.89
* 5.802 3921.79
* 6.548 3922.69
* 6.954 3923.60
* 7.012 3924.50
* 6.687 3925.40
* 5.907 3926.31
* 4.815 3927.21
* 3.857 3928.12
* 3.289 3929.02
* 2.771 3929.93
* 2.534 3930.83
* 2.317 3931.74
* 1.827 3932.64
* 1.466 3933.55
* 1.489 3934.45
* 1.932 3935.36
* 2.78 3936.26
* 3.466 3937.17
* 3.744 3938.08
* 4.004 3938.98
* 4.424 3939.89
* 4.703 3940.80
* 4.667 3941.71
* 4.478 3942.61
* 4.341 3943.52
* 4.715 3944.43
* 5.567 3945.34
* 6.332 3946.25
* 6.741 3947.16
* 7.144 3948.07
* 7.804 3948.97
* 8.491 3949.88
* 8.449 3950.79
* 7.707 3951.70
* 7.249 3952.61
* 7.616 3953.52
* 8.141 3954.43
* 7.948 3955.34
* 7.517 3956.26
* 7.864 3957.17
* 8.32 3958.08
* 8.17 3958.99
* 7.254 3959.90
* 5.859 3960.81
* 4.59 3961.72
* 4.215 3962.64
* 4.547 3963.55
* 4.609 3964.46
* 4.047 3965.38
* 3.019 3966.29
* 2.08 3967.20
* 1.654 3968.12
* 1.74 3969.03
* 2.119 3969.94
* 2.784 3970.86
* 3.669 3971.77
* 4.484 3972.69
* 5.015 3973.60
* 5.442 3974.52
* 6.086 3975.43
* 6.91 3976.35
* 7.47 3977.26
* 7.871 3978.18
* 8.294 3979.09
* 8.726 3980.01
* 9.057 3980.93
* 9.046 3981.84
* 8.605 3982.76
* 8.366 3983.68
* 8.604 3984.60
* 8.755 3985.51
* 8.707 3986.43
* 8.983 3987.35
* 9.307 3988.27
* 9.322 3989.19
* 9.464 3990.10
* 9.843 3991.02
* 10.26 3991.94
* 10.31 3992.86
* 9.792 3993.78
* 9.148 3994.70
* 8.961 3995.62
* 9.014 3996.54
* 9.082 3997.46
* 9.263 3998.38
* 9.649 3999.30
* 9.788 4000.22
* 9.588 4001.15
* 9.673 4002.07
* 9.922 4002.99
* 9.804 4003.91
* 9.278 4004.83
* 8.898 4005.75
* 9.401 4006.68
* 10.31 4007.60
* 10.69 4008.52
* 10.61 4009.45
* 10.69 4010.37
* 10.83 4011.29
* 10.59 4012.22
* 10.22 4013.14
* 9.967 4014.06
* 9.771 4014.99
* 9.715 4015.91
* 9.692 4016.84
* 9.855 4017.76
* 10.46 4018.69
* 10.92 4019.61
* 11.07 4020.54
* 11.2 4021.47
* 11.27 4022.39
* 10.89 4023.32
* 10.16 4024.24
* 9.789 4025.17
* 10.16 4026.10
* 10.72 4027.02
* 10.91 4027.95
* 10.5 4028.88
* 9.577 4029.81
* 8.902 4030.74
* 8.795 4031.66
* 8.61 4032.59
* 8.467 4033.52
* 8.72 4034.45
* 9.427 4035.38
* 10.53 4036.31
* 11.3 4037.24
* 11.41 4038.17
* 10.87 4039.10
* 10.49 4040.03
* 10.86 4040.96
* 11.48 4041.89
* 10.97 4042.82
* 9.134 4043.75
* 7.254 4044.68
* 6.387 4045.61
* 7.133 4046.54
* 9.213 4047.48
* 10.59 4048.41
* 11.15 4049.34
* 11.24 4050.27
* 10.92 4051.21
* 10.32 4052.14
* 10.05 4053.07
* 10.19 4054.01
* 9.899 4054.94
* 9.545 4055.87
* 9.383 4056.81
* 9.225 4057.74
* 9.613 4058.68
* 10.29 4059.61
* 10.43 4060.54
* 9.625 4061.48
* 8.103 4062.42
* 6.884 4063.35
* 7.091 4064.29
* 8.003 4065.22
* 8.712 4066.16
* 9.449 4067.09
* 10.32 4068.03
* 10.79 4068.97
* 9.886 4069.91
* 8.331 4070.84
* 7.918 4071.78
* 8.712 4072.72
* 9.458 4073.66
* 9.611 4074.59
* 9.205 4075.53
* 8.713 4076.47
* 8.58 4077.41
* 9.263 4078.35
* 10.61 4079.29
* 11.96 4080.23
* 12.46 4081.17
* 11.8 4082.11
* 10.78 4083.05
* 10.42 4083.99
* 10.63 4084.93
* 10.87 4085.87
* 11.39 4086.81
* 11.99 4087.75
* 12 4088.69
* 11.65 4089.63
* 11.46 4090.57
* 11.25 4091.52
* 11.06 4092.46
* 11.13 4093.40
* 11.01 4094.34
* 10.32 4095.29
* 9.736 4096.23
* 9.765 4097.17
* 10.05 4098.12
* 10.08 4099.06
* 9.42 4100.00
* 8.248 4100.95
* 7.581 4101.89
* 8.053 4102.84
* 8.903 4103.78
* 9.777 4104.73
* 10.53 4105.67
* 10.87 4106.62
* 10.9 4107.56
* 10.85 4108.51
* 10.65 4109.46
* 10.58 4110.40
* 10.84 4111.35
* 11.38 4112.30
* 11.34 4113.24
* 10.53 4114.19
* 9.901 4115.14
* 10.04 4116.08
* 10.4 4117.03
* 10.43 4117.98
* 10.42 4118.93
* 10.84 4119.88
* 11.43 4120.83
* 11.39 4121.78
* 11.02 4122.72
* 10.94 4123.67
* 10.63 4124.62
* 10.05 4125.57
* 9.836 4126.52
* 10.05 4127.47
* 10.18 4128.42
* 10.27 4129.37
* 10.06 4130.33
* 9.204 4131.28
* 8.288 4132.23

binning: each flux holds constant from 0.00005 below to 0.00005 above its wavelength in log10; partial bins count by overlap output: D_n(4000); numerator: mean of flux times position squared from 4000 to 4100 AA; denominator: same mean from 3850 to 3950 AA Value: 1.86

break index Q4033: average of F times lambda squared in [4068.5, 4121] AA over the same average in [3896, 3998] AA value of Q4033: 1.73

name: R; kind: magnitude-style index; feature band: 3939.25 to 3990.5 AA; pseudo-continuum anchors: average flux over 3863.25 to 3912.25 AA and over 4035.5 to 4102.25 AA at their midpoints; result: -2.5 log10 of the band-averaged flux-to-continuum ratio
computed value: 0.232 mag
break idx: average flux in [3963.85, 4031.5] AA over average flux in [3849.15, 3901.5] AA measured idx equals 1.4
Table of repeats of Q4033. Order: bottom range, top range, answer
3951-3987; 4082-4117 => 1.78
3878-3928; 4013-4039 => 1.63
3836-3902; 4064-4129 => 1.98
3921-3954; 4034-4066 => 2.04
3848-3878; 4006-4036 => 1.92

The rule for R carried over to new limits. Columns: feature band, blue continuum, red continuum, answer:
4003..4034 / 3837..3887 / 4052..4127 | -0.17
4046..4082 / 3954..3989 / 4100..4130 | -0.08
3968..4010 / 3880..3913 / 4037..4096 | 0.05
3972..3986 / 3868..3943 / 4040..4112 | 0.02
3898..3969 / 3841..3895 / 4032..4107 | 0.21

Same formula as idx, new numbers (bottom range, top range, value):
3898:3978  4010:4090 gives 1.75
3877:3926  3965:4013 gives 1.21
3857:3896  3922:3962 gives 0.94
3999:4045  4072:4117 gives 1.02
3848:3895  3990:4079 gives 1.68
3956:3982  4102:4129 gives 1.88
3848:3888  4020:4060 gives 1.78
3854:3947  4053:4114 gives 1.74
